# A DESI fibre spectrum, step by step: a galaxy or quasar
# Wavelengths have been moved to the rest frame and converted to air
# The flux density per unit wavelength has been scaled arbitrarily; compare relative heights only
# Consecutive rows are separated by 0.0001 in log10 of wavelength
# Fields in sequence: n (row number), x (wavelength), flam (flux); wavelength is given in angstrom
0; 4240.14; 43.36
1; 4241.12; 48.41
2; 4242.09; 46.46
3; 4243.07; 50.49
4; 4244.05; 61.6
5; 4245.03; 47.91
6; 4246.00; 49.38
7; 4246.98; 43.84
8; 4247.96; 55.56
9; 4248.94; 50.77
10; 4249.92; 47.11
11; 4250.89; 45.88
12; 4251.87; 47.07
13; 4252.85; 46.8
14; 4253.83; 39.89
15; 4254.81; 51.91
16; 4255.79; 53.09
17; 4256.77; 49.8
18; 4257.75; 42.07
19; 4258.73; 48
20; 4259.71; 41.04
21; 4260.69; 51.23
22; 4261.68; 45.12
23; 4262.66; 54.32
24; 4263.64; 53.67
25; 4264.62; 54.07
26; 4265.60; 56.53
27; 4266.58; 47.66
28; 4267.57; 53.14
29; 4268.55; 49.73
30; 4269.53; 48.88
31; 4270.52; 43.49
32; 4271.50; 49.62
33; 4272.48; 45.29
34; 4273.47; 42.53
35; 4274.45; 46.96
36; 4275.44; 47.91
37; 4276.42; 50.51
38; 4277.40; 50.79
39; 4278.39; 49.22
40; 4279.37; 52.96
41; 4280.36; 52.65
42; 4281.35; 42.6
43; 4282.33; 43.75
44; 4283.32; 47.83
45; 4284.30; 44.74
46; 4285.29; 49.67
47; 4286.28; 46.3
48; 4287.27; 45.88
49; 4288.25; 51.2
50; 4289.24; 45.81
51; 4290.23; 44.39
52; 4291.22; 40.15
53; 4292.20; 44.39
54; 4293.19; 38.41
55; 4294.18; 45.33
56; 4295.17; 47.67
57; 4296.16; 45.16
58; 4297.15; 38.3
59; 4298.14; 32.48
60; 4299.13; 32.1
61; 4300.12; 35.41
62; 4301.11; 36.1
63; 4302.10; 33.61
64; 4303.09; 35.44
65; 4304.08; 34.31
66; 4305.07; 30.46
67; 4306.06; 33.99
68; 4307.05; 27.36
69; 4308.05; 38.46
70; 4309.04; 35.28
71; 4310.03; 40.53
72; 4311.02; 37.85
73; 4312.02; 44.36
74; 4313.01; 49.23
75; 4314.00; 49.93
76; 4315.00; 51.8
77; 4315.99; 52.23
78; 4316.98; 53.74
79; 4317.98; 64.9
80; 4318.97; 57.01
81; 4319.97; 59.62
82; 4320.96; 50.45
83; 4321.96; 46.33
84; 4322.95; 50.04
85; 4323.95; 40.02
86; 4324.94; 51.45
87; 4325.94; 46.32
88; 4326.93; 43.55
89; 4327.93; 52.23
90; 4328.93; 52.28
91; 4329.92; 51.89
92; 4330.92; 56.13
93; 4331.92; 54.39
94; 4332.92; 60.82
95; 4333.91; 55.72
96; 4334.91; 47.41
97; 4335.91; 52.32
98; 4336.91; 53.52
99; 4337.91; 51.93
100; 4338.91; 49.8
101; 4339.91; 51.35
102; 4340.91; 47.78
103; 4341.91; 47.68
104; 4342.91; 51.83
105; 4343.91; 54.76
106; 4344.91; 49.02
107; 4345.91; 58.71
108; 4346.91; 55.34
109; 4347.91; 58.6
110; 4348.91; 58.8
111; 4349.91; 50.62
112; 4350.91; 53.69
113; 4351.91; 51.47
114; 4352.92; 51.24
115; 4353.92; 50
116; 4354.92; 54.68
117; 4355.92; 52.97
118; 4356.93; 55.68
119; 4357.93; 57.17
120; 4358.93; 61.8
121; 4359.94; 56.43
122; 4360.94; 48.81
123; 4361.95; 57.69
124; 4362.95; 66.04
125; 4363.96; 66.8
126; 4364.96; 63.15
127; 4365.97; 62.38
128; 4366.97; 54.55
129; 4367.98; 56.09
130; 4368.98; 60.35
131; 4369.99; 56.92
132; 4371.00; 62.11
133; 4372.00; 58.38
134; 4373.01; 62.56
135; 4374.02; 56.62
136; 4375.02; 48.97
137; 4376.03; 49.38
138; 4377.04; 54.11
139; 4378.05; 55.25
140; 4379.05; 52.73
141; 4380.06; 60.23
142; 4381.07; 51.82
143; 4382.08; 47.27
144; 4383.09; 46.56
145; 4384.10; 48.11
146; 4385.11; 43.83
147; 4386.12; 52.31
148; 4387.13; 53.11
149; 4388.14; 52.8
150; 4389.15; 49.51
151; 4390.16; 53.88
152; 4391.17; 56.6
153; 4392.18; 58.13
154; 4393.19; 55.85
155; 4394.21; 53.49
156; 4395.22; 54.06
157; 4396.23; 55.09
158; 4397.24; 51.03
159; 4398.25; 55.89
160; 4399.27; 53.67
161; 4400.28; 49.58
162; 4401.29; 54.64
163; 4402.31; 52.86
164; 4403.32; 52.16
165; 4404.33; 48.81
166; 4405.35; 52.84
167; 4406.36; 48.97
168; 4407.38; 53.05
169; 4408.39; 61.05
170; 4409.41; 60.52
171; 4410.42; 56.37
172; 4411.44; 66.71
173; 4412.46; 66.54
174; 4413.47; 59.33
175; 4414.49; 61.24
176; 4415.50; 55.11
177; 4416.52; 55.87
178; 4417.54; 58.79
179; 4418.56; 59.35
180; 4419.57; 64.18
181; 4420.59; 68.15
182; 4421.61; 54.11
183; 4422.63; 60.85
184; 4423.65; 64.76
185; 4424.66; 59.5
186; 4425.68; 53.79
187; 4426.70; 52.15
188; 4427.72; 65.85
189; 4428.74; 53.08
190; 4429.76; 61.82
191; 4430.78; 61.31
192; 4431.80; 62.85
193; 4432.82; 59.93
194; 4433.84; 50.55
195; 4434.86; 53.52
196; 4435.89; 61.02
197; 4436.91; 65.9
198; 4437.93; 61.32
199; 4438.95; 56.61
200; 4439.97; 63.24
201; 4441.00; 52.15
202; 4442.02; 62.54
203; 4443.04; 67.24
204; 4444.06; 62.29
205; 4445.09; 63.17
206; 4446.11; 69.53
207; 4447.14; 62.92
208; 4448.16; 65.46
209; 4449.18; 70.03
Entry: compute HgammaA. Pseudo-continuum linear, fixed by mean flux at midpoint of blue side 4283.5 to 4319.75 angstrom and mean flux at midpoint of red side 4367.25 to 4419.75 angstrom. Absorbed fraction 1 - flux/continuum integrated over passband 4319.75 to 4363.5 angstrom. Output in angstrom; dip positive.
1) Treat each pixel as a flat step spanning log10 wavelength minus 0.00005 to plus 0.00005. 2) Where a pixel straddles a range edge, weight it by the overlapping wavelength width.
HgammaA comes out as -4.3 angstrom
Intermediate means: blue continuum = 42.8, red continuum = 55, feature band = 52.9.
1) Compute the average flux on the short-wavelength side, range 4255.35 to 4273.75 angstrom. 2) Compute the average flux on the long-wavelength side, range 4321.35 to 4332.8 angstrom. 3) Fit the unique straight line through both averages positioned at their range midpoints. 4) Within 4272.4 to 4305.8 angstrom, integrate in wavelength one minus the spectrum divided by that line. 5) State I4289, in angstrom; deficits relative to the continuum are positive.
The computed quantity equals 4.2 angstrom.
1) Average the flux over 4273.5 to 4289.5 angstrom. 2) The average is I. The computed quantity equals 47.9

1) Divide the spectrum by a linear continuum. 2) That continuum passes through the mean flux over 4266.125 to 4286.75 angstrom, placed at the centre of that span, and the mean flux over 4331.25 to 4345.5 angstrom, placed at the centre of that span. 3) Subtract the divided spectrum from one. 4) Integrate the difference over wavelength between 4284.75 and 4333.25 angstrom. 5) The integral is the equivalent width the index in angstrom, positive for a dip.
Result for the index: 5.0 angstrom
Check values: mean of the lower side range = 47.9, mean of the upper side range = 52.1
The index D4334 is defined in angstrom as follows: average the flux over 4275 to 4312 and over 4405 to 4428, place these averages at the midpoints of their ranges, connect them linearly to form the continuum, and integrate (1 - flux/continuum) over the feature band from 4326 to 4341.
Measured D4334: -1.4 angstrom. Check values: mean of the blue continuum 41.9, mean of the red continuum 59.1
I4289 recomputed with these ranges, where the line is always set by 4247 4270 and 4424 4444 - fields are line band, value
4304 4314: 2.7 angstrom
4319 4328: 0.6 angstrom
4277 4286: 0.4 angstrom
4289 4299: 1.8 angstrom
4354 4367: -0.7 angstrom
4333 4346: 0.5 angstrom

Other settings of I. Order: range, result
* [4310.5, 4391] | 53.4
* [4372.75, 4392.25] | 52.5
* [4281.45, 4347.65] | 46.5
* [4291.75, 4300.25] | 40.1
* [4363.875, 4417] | 55.2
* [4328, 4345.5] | 52.3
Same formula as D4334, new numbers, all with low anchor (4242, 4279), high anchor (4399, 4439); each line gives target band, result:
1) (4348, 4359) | 0.0 angstrom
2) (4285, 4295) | 1.1 angstrom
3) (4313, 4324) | -0.1 angstrom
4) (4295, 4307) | 3.7 angstrom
